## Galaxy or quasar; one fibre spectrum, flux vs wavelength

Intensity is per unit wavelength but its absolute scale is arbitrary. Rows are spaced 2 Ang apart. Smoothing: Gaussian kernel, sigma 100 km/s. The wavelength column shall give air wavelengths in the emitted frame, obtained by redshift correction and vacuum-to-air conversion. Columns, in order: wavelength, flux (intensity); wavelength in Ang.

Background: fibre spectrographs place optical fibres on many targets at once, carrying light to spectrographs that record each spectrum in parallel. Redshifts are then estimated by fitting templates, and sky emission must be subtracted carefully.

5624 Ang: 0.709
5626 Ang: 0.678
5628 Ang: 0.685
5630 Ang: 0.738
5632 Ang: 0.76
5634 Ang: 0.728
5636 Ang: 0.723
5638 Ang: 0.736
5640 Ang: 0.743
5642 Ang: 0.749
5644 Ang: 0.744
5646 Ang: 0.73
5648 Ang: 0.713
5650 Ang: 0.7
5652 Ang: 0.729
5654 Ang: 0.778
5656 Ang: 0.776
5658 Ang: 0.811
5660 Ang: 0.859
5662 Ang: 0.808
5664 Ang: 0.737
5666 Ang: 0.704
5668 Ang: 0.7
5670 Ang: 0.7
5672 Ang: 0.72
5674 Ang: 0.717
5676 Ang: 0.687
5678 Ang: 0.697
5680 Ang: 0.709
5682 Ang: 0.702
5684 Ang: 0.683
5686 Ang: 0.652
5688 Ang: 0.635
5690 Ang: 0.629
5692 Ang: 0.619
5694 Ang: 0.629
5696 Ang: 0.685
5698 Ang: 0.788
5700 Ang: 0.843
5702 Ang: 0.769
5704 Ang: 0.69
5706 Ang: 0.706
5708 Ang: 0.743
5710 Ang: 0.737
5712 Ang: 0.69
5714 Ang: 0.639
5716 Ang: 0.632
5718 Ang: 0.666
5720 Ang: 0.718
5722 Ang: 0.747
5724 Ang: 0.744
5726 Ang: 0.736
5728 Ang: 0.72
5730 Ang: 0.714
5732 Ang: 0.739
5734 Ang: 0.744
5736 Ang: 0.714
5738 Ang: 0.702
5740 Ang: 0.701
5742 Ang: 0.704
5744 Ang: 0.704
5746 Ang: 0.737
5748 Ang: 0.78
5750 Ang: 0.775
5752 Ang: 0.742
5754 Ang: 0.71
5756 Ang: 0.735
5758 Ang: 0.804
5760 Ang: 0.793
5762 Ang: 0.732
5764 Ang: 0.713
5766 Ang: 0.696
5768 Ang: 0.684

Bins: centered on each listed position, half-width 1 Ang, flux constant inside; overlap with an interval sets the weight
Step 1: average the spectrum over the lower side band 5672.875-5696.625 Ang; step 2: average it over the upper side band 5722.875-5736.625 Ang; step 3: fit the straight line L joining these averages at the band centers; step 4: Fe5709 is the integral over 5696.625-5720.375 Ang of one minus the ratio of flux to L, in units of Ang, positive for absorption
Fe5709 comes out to -0.6 Ang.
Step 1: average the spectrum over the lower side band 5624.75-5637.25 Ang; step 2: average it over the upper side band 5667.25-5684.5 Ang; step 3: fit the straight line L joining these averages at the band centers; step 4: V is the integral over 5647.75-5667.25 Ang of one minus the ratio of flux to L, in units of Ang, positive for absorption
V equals -1.47 Ang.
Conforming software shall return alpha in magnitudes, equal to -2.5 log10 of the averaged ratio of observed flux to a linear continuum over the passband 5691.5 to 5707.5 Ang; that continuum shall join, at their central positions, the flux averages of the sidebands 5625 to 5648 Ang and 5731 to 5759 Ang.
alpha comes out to 0.02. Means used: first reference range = 0.728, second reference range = 0.735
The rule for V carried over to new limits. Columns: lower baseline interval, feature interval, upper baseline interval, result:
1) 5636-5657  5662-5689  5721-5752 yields 1.3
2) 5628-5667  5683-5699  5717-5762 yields 1.7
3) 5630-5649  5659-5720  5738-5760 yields 2.6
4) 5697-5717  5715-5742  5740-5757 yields 0.6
